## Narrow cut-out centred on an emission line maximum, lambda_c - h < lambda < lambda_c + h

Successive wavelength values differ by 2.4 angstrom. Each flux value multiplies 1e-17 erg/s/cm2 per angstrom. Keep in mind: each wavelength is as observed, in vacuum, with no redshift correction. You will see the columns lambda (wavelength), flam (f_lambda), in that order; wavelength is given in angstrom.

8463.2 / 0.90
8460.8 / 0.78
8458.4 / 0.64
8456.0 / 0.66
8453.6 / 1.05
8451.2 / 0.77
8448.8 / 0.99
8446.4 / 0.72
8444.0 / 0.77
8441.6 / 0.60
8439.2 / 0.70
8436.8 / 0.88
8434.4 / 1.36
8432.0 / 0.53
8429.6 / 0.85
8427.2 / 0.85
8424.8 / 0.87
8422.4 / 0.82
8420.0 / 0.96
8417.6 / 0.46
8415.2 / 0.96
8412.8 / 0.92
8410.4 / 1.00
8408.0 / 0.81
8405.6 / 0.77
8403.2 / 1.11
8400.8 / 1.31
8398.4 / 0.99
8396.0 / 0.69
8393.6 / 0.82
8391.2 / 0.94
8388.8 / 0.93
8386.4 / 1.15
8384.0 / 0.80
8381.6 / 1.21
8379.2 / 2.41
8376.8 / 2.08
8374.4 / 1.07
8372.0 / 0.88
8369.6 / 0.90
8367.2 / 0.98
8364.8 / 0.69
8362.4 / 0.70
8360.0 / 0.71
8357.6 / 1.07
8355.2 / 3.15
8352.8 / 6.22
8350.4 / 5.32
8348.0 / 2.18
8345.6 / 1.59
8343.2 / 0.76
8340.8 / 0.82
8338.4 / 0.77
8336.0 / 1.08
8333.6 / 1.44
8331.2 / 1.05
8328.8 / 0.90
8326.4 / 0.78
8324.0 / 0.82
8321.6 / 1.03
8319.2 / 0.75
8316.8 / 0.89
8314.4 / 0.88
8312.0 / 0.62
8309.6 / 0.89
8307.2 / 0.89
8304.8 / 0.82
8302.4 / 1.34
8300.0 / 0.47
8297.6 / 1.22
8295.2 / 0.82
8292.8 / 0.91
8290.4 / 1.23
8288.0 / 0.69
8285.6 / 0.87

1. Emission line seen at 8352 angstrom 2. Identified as H-alpha 6563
